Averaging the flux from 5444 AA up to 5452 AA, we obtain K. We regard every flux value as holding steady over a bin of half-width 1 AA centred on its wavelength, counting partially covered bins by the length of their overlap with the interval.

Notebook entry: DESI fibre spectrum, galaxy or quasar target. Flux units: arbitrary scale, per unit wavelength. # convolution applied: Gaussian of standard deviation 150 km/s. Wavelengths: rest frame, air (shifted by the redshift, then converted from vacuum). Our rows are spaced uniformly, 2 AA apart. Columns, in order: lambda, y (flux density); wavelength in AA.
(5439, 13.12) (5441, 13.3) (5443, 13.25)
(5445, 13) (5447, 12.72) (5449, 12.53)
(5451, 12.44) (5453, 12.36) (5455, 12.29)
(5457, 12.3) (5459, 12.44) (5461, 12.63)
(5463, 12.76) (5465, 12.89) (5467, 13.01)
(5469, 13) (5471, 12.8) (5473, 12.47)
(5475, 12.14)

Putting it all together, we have 12.7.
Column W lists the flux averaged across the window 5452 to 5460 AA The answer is 12.3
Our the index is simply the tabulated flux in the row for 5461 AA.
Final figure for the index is 12.63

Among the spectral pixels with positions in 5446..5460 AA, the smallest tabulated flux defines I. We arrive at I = 12.29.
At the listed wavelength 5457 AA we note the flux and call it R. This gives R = 12.3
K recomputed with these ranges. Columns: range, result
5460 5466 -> 12.8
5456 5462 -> 12.5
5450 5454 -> 12.4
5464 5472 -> 12.9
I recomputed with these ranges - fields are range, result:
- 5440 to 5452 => 12.44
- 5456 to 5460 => 12.3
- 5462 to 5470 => 12.76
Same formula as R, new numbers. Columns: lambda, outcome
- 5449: 12.53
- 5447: 12.72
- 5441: 13.3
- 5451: 12.44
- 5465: 12.89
